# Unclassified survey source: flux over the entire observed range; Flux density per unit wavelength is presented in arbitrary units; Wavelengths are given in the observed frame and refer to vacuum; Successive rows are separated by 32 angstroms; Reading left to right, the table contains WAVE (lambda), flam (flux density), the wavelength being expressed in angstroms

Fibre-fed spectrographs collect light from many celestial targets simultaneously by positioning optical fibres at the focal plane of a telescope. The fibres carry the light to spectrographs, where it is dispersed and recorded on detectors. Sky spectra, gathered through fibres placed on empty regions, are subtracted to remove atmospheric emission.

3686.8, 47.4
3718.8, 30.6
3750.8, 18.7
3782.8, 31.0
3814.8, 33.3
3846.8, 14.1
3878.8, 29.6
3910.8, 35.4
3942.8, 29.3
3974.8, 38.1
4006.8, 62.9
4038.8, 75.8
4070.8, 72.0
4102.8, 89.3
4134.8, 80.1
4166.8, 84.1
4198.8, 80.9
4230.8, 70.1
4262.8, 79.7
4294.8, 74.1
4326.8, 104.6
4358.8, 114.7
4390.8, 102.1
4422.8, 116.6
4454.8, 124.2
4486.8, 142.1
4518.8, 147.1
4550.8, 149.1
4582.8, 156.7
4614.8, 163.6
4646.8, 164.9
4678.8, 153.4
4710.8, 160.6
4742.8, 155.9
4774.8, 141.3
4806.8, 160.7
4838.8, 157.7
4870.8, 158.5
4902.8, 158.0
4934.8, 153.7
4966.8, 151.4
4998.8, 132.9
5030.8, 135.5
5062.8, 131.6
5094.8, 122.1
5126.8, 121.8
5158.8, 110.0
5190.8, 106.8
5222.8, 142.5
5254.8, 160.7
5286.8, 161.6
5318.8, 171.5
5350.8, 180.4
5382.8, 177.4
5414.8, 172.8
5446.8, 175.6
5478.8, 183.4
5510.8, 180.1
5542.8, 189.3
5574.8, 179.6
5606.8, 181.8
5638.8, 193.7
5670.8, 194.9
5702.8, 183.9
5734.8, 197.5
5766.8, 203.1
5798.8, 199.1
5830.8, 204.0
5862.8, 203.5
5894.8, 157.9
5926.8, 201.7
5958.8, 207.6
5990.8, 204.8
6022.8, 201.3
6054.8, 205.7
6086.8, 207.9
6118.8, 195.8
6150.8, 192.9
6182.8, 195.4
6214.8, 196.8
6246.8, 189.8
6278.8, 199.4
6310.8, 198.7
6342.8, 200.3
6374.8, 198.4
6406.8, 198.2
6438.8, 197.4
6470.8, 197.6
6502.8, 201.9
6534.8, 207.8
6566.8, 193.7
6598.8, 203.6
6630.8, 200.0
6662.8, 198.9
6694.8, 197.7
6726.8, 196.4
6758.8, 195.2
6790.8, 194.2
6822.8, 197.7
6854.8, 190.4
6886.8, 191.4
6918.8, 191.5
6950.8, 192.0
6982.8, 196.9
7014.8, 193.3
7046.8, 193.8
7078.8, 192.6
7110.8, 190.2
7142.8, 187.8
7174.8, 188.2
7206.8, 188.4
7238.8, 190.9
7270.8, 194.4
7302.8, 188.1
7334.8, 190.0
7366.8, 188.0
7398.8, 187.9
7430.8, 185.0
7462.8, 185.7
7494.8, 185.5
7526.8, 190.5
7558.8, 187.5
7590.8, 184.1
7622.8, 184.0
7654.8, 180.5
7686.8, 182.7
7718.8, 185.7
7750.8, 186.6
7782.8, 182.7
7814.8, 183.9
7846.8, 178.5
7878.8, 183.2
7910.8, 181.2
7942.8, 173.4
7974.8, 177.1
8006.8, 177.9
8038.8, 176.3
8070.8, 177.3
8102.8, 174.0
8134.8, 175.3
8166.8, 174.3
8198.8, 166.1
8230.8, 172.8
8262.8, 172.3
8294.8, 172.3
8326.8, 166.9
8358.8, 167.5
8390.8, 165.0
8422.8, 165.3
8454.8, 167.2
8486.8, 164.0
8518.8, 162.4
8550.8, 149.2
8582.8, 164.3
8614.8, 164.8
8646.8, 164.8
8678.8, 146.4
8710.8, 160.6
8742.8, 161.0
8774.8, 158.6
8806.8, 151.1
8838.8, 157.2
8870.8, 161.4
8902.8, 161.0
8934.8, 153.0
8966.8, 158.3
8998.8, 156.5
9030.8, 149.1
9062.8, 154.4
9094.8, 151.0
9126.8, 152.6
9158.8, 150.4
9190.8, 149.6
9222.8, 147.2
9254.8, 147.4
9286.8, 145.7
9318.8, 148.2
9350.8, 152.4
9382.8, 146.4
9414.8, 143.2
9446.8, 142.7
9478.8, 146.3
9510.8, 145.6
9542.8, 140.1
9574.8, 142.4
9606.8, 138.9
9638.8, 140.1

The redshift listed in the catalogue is 0.000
